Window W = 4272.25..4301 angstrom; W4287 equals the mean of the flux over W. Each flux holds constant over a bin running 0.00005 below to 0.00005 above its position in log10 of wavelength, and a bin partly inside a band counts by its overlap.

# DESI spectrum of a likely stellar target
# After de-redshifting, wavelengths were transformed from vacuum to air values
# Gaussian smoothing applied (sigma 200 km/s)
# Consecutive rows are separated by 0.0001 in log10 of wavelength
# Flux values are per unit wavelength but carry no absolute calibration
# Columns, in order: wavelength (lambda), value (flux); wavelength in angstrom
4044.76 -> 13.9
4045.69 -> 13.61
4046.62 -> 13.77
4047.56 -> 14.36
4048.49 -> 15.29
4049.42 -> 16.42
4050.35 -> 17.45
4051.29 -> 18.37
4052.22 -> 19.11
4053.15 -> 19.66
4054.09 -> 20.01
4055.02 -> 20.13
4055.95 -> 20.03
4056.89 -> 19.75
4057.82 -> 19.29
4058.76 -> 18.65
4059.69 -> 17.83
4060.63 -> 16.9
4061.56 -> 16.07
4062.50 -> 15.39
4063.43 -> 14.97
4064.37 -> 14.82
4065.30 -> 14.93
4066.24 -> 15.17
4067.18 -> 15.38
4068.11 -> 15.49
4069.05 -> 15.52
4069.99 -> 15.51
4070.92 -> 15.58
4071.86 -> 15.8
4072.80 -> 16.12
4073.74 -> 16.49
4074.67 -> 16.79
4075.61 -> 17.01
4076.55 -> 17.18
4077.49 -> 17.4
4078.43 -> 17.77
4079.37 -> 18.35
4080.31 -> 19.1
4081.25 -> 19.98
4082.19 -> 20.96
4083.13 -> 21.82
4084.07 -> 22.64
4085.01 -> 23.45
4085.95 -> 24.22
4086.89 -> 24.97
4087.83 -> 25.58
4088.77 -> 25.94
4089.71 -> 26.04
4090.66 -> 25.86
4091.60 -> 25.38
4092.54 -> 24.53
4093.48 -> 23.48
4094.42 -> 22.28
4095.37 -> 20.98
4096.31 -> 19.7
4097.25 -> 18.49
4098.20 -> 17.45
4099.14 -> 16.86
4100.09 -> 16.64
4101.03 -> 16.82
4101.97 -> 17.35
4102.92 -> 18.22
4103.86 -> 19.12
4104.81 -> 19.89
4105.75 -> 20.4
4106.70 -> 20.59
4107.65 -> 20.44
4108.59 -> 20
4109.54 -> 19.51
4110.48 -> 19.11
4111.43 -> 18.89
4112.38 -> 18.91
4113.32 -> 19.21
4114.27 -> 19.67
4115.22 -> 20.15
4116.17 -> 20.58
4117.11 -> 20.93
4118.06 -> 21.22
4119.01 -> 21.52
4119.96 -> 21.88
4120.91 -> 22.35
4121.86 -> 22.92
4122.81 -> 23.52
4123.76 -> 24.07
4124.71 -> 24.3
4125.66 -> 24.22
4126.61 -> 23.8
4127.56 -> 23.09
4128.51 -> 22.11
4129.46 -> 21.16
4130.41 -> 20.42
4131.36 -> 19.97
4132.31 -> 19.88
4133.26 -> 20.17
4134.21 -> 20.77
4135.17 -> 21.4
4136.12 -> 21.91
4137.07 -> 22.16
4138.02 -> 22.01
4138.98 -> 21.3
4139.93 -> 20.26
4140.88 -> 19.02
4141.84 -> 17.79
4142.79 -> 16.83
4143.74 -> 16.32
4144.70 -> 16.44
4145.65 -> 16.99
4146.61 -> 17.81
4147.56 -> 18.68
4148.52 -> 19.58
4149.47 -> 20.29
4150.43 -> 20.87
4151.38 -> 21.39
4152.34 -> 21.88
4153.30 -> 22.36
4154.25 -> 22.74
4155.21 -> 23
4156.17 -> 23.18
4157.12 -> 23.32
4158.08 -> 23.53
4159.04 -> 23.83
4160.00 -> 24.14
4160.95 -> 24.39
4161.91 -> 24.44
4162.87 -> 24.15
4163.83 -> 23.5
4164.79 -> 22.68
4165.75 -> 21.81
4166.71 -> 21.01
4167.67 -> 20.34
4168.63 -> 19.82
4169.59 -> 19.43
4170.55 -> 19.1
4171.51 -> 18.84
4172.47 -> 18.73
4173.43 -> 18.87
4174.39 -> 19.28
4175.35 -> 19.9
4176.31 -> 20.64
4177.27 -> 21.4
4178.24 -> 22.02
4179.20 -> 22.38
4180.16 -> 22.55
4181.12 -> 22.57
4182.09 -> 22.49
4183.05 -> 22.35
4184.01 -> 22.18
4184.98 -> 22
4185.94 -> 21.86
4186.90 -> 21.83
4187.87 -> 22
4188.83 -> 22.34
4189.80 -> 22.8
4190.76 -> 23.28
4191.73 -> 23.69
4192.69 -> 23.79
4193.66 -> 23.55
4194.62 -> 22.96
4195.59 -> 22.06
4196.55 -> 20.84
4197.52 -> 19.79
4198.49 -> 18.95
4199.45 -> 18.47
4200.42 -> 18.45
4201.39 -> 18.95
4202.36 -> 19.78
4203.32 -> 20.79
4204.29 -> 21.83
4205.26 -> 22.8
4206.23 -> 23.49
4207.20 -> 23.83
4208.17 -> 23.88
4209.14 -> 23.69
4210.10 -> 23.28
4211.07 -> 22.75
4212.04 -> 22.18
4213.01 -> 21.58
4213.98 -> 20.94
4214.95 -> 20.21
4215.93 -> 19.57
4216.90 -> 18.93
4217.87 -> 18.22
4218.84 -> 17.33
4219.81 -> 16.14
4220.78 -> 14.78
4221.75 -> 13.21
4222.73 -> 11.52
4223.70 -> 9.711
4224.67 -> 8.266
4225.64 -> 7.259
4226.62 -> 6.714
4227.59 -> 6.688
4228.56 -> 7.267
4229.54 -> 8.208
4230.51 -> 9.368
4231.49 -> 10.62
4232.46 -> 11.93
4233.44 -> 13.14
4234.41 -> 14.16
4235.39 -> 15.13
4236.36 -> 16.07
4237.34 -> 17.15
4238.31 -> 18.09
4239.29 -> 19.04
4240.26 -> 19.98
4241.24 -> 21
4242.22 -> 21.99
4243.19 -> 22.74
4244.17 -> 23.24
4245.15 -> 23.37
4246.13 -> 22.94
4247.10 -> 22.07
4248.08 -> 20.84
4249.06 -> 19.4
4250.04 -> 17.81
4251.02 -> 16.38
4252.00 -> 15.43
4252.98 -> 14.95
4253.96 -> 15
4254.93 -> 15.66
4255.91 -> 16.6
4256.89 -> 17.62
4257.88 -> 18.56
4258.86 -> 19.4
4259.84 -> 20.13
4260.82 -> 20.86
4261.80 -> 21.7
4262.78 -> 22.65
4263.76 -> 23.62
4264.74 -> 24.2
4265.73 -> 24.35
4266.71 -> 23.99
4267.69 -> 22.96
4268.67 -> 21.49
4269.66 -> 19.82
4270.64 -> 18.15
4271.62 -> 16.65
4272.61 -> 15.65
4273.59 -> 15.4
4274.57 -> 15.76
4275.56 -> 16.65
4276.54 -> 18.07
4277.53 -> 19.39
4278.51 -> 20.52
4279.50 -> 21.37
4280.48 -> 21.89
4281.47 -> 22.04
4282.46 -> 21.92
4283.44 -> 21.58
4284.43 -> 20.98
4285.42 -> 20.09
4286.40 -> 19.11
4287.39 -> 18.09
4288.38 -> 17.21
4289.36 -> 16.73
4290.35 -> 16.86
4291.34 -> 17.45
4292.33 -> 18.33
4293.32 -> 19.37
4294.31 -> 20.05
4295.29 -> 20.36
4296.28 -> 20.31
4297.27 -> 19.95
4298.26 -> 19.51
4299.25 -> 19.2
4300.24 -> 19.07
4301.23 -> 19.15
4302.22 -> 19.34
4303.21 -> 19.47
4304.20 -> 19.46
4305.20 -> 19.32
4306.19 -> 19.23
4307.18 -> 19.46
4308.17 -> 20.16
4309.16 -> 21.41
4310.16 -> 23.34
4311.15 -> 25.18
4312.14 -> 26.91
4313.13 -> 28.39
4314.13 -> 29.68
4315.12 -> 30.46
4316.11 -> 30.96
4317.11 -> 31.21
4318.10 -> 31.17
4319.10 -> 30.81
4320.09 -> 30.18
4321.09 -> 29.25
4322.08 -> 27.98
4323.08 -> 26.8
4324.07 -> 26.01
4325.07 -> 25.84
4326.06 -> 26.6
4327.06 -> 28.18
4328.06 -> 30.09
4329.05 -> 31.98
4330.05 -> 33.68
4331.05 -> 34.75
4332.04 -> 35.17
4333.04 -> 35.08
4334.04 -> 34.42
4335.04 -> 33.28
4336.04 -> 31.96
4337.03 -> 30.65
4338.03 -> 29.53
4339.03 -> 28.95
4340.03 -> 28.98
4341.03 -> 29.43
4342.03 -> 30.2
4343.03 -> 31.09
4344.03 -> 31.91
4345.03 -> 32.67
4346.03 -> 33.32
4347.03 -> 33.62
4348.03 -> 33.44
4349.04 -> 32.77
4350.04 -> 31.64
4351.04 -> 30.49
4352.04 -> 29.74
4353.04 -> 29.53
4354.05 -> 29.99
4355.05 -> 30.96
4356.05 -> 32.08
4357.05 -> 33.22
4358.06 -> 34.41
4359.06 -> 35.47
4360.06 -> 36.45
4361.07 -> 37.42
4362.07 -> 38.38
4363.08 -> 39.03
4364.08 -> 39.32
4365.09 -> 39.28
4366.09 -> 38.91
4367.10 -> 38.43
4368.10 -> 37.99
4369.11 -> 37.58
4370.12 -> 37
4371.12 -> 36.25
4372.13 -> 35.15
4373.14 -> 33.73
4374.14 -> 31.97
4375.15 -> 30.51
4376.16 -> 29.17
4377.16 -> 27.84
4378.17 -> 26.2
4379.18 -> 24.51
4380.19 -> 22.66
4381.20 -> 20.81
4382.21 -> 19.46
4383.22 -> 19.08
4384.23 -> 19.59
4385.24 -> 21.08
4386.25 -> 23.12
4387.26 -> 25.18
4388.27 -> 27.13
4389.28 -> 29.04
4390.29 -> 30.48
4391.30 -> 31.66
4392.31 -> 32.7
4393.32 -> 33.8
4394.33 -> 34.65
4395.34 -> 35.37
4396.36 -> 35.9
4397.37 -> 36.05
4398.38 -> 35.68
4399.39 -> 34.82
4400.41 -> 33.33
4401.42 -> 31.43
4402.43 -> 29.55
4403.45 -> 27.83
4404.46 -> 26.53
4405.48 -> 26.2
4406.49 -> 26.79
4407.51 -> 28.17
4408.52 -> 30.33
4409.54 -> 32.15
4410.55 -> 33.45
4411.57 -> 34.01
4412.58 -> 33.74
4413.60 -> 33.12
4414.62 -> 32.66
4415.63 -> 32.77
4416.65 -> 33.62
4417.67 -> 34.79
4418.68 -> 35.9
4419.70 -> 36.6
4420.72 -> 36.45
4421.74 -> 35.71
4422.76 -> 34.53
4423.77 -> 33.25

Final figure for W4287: 19.1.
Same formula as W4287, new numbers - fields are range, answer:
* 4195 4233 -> 17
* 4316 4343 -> 30.5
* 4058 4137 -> 19.9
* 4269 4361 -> 25.7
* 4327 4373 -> 33.6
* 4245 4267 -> 19.8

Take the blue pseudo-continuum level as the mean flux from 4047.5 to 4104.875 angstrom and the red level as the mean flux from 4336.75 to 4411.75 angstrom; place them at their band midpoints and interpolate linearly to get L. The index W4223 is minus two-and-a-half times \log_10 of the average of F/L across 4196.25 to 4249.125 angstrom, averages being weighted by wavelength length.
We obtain 0.38 mag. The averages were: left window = 18.9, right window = 31.3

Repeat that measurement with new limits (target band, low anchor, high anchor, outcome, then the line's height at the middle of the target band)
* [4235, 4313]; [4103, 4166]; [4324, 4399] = 0.36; 27.5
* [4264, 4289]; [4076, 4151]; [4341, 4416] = 0.34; 27.3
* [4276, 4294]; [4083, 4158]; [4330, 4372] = 0.47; 30.1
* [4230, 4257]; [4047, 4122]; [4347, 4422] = 0.42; 25.9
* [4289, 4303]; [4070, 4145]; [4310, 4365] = 0.48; 29.5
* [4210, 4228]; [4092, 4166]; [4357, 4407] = 0.49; 24.6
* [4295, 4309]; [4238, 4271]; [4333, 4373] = 0.34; 26.7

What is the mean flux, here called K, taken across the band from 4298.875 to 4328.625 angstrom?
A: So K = 25.2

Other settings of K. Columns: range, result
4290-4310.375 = 19.5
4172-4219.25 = 21.4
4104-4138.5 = 21.2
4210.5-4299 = 18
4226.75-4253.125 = 16.5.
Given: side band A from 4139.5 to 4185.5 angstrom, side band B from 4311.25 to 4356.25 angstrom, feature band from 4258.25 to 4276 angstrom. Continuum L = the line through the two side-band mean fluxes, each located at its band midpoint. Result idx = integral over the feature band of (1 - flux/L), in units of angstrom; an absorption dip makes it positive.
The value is 4.41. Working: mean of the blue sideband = 21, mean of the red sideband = 30.7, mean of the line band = 20.2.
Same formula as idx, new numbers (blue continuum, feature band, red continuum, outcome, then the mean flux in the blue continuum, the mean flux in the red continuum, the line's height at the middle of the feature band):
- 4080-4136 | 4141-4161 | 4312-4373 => 2.3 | 21.3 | 32.4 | 23.3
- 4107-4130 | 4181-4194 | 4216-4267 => -2.6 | 21.4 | 16.8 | 18.8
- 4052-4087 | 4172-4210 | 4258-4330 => -2.4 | 18.1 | 22.3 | 20.4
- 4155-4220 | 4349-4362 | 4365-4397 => -1.7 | 21.6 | 30.1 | 29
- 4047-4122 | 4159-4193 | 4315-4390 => 2.1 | 19.2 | 31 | 23.2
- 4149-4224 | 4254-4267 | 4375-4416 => 1.9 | 21.1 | 29.2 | 24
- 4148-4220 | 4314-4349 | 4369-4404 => -4.4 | 21.5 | 29.6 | 27.4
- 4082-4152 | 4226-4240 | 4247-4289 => 5.1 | 20.9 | 19.4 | 19.8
